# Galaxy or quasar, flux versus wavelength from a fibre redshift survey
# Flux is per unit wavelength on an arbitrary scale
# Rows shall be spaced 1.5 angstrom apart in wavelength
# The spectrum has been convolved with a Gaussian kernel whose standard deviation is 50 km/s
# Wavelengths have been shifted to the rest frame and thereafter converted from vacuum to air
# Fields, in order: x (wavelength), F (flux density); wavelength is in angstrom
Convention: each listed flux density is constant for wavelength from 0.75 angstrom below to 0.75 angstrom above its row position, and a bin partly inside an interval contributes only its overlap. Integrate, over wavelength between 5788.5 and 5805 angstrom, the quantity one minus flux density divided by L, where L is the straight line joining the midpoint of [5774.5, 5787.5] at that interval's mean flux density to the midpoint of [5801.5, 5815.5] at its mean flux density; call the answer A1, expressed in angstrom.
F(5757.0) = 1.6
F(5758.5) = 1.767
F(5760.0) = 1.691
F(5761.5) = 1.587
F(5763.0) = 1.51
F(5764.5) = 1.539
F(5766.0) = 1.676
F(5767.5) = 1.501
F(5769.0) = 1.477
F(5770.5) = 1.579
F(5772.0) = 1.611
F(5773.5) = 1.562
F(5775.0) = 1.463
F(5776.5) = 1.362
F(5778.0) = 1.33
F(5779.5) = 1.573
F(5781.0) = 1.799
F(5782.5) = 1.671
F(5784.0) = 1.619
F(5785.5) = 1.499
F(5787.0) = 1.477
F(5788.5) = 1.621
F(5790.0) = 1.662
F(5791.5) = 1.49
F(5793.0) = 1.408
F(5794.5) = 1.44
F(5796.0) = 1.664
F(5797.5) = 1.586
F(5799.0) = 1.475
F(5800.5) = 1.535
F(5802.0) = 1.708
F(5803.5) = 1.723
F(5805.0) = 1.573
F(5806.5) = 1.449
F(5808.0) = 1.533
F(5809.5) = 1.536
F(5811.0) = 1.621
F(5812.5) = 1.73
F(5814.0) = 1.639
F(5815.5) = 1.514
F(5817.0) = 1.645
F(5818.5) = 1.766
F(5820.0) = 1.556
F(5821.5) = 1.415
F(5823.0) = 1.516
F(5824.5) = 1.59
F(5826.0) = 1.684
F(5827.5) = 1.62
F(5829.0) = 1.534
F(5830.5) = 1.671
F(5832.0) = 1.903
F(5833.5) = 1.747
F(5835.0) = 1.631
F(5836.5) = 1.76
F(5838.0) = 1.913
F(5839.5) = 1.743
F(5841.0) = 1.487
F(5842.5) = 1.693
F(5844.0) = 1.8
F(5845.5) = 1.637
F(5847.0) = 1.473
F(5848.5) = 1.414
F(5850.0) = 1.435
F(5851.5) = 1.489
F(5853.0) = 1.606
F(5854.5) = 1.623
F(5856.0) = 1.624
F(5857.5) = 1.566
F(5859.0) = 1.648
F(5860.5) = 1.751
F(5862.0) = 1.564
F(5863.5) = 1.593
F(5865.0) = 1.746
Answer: 0.04 angstrom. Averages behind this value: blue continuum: 1.53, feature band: 1.57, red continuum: 1.61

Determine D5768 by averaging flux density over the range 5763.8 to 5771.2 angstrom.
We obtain 1.55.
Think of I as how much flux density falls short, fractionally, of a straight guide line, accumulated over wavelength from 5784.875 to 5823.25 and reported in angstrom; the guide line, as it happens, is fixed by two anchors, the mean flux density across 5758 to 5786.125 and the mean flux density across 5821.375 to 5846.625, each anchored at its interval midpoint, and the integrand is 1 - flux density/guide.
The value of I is 1.22 angstrom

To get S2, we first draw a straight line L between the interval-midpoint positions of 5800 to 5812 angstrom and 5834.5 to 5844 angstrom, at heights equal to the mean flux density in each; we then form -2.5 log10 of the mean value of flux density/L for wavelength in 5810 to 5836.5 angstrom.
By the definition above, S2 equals 0.01 mag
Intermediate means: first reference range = 1.59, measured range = 1.64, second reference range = 1.71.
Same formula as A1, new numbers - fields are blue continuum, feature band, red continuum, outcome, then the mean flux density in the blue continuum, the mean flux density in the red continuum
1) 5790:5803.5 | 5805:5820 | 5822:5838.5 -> 0.14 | 1.56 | 1.68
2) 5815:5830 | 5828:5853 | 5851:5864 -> -0.72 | 1.59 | 1.61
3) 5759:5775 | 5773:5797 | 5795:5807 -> 0.61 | 1.57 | 1.59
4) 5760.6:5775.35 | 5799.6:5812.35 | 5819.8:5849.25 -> 0.11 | 1.55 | 1.64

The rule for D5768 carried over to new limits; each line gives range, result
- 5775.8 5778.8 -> 1.35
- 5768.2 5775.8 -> 1.54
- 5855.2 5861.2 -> 1.65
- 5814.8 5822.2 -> 1.58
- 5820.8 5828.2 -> 1.57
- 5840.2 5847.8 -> 1.62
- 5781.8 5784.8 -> 1.64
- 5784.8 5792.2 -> 1.55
